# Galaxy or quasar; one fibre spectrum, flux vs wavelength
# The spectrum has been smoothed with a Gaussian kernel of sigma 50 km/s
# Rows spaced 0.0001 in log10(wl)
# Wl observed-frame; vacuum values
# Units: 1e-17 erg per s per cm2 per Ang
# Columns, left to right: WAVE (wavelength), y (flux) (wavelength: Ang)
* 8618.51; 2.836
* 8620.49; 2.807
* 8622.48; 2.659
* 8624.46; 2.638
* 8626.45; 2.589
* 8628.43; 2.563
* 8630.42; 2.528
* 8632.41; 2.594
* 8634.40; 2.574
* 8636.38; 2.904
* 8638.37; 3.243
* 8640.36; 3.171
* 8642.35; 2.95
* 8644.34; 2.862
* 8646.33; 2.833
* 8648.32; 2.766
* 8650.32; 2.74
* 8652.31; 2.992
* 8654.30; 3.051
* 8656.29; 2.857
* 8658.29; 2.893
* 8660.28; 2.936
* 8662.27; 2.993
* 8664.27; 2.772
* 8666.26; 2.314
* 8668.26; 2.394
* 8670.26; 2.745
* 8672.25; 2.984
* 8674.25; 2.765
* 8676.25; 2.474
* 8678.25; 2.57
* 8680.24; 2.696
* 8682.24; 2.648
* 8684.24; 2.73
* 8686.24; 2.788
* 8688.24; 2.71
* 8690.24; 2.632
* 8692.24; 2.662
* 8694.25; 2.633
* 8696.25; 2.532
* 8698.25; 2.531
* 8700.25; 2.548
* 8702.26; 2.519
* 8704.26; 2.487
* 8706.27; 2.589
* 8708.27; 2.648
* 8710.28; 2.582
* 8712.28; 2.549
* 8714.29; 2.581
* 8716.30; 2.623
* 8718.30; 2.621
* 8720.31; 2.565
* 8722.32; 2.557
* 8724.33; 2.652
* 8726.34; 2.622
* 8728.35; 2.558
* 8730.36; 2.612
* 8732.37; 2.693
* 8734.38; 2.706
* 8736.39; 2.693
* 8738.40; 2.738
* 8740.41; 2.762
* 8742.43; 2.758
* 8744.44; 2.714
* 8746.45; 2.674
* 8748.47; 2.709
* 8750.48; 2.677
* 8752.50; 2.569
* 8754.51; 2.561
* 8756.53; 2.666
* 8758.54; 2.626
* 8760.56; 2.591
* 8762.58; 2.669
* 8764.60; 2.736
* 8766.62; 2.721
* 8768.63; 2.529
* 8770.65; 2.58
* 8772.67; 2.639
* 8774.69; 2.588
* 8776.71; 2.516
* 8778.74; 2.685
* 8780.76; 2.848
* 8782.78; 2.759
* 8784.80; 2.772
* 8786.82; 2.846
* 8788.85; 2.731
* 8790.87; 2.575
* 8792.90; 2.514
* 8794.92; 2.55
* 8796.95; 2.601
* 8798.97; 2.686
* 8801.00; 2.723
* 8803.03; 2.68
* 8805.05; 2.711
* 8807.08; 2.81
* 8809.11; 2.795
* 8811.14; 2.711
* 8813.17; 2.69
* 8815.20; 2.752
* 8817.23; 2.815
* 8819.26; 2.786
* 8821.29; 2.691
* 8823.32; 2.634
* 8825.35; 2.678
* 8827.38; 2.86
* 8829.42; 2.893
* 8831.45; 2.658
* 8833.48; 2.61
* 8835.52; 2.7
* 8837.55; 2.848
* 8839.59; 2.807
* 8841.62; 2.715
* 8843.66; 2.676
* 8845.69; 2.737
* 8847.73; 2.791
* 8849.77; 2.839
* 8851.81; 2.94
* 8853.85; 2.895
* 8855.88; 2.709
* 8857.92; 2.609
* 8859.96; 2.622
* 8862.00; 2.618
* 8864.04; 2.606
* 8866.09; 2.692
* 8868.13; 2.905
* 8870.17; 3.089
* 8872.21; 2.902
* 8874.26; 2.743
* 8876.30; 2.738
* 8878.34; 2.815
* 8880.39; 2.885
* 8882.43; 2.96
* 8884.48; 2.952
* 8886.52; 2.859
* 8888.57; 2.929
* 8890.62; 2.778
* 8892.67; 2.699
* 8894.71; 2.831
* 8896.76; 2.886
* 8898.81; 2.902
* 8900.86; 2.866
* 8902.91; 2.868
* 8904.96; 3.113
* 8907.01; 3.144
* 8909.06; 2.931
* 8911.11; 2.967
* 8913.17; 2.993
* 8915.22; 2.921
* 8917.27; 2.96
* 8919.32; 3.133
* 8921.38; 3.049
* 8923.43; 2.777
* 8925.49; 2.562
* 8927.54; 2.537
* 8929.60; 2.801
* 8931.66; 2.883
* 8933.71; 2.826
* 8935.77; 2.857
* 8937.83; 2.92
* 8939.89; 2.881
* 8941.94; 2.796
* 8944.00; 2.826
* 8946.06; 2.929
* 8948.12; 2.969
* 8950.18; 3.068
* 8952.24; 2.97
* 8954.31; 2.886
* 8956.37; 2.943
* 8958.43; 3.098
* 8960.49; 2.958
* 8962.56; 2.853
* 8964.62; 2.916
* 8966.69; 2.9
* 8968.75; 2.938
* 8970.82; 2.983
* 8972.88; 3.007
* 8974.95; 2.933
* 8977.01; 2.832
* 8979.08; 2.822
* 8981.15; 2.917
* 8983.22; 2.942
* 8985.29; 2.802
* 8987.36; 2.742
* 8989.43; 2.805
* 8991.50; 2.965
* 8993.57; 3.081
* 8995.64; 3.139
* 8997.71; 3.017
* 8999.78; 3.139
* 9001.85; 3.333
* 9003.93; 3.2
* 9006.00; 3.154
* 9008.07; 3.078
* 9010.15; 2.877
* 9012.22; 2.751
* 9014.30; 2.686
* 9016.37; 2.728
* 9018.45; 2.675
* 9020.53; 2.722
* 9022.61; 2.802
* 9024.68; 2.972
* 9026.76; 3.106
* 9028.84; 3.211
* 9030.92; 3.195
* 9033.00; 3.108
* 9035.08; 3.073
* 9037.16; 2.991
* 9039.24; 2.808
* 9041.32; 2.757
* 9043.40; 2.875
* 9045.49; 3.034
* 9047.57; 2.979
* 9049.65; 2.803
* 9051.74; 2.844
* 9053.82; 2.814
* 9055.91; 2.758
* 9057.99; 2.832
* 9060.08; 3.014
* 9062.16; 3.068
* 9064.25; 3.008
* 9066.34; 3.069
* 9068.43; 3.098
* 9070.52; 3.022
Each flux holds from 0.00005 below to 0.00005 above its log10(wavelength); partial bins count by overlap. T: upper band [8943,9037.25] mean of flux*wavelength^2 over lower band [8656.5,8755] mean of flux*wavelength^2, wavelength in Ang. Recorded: 1.19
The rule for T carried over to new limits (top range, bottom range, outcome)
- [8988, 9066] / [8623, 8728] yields 1.19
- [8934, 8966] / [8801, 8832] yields 1.10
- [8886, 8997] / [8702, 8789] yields 1.15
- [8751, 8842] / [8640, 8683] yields 1.00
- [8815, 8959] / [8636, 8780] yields 1.10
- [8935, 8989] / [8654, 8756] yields 1.16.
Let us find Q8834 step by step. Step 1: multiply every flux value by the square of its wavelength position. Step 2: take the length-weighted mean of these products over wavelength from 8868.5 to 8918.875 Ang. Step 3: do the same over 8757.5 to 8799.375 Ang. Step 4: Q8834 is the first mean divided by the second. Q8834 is 1.1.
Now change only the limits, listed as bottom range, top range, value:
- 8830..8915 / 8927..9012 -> 1.06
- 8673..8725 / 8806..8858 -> 1.09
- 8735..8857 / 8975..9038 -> 1.15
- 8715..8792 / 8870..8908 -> 1.12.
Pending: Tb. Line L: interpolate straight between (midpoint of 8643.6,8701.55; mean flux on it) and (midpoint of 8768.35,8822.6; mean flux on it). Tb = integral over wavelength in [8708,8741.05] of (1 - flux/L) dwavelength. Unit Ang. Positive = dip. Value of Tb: 0.95 Ang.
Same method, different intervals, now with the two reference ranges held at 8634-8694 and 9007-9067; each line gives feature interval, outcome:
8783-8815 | 1.57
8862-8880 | 0.36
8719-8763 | 2.53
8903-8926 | -0.71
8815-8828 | 0.47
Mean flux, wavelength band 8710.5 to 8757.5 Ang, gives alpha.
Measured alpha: 2.65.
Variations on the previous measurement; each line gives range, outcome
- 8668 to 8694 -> 2.68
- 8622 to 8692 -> 2.76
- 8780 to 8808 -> 2.7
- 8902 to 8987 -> 2.91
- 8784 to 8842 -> 2.72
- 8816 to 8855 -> 2.77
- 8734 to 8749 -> 2.72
